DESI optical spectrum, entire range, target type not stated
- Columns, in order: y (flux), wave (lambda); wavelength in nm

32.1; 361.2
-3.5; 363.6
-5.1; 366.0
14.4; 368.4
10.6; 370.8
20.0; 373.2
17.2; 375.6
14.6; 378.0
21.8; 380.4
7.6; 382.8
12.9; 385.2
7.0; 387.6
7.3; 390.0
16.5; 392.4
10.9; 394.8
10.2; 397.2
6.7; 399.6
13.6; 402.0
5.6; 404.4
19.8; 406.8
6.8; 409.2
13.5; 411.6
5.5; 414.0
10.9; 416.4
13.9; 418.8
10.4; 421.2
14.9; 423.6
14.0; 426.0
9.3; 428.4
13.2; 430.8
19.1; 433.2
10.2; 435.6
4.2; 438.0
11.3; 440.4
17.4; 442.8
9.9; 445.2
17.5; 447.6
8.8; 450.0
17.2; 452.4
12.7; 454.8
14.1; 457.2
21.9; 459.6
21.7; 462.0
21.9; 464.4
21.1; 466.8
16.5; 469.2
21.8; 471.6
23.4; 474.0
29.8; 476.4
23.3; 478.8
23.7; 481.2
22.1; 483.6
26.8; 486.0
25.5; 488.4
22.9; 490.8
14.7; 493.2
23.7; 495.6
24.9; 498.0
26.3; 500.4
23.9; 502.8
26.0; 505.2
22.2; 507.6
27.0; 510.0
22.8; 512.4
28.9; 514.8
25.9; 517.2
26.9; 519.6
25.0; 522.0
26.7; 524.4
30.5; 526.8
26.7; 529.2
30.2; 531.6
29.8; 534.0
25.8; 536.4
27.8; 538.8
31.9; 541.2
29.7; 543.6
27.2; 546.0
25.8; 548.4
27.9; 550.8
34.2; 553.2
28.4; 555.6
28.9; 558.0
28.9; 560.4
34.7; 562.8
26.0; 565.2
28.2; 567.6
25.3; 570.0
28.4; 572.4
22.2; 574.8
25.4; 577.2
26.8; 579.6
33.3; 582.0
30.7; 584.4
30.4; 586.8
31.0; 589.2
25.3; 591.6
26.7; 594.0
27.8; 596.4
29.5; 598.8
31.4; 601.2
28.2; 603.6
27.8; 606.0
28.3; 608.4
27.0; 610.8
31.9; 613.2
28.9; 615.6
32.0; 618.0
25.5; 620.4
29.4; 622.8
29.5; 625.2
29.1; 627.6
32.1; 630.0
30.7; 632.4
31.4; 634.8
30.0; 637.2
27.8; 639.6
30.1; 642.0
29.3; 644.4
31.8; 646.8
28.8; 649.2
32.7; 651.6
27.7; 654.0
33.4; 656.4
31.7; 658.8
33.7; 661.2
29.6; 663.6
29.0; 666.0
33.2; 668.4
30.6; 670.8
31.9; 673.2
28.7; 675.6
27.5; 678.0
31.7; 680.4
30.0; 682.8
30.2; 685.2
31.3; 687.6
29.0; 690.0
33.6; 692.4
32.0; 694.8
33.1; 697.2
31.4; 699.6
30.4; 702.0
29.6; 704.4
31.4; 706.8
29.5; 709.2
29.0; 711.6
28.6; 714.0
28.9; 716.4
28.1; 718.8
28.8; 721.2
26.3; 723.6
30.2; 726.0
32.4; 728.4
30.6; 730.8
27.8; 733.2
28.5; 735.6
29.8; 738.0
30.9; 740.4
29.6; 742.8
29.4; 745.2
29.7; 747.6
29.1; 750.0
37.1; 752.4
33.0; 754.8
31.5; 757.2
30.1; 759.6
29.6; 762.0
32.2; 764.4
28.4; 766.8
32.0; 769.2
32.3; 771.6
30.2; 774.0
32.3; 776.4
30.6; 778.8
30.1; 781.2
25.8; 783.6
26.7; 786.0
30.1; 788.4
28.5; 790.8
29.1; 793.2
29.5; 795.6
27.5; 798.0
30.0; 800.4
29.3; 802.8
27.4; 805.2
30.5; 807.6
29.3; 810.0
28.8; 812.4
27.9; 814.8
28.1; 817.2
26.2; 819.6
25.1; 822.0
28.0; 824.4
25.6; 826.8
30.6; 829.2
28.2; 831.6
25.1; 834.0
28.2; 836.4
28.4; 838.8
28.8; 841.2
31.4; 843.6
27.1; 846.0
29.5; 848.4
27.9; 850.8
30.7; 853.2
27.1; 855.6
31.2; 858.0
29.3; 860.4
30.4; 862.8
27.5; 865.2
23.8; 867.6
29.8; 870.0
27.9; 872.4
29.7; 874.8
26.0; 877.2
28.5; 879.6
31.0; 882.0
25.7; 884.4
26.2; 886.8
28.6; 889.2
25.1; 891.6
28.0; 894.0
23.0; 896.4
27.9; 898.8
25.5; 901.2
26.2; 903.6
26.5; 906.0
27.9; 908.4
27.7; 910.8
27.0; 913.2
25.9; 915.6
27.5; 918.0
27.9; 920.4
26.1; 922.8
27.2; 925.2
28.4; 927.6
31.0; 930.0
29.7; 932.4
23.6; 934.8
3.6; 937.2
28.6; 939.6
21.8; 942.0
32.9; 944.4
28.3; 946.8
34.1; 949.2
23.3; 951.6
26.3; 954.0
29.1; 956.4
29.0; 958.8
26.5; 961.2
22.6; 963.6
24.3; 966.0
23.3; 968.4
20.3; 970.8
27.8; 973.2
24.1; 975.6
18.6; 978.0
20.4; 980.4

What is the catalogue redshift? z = 0.145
